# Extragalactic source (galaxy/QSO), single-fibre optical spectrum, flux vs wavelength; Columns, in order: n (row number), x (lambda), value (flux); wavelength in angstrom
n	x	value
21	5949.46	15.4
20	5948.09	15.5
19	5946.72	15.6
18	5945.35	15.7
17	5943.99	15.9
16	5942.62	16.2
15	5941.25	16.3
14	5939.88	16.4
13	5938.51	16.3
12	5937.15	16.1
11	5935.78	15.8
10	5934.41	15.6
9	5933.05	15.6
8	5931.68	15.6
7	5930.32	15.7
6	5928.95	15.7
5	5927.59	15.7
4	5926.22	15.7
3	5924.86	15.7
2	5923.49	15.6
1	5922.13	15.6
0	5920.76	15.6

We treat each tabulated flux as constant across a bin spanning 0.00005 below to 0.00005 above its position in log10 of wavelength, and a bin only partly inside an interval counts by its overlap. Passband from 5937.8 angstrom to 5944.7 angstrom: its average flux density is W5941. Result 16.2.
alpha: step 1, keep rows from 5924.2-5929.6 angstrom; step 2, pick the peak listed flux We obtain 15.7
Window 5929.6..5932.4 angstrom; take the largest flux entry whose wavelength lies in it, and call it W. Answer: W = 15.7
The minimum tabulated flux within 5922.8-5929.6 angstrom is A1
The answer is 15.6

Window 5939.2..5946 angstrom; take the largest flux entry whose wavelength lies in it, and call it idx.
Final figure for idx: 16.4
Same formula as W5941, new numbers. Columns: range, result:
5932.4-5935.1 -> 15.6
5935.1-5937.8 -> 15.9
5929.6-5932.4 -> 15.6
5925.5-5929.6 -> 15.7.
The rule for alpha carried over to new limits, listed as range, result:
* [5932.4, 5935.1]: 15.6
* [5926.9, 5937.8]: 16.1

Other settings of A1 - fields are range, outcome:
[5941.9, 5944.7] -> 15.9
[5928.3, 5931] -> 15.7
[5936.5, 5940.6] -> 16.1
